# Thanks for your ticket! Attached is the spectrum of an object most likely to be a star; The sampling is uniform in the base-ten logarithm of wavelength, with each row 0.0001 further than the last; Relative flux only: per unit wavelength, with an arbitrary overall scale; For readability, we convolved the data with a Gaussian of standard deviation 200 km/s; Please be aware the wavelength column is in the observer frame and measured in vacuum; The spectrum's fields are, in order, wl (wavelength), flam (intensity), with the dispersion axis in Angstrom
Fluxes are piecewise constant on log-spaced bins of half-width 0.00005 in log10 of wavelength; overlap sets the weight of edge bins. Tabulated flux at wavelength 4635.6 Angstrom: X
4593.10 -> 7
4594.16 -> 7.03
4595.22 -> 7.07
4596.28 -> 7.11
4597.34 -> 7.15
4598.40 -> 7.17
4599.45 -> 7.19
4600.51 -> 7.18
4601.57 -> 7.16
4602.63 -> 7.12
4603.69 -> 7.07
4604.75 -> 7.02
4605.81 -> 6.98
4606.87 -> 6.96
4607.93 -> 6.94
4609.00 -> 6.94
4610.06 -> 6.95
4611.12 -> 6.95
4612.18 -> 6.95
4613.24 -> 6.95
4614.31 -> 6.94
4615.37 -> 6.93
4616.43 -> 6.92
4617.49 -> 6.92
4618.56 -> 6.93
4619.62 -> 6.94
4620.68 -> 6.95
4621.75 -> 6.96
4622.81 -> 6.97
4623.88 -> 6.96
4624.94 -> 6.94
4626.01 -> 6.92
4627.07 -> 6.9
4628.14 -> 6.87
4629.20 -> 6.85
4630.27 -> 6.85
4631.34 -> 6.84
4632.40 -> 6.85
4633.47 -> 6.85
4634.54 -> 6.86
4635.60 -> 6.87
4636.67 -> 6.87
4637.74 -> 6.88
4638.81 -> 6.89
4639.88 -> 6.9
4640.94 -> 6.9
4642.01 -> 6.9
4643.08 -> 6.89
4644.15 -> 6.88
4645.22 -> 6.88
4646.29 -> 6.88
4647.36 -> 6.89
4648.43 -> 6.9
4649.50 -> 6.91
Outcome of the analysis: 6.87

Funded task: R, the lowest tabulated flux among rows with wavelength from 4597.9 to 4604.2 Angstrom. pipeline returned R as 7.07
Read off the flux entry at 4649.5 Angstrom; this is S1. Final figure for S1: 6.91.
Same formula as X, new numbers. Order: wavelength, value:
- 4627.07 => 6.9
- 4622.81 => 6.97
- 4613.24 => 6.95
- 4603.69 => 7.07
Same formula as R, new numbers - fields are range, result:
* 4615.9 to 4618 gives 6.92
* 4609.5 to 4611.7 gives 6.95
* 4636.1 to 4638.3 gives 6.87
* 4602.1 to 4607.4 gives 6.96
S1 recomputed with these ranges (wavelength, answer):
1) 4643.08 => 6.89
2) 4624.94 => 6.94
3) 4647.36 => 6.89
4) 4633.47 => 6.85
